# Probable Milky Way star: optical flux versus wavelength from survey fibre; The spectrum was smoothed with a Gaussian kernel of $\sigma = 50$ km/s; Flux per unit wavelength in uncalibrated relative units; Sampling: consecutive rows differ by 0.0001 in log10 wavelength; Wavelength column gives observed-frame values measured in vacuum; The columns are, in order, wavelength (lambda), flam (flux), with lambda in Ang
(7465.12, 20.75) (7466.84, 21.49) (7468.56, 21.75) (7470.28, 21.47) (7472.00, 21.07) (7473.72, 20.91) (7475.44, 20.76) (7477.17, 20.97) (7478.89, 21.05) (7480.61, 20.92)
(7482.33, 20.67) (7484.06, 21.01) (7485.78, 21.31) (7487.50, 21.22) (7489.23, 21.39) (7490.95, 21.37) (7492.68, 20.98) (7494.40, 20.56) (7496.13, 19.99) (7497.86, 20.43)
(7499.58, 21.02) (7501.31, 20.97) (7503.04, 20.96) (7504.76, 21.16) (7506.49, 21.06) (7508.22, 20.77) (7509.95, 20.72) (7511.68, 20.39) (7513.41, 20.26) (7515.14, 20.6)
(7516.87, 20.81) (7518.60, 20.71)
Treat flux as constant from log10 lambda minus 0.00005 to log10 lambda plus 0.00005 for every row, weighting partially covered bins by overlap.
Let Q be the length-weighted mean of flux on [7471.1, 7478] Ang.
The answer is 20.9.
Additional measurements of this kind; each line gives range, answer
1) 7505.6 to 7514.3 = 20.6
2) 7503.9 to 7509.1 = 21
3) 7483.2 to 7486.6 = 21.2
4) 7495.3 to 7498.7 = 20.2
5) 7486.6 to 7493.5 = 21.2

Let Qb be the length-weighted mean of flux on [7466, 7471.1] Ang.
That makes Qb 21.6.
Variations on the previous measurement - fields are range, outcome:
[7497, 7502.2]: 20.8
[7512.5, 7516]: 20.4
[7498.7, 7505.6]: 21.1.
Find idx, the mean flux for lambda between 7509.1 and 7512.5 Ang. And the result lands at 20.6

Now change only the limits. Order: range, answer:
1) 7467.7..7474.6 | 21.3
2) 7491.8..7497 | 20.5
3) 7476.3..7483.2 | 20.9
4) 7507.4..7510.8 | 20.7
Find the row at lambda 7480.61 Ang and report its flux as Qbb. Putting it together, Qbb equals 20.92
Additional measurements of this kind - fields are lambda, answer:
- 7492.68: 20.98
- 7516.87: 20.81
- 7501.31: 20.97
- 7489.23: 21.39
